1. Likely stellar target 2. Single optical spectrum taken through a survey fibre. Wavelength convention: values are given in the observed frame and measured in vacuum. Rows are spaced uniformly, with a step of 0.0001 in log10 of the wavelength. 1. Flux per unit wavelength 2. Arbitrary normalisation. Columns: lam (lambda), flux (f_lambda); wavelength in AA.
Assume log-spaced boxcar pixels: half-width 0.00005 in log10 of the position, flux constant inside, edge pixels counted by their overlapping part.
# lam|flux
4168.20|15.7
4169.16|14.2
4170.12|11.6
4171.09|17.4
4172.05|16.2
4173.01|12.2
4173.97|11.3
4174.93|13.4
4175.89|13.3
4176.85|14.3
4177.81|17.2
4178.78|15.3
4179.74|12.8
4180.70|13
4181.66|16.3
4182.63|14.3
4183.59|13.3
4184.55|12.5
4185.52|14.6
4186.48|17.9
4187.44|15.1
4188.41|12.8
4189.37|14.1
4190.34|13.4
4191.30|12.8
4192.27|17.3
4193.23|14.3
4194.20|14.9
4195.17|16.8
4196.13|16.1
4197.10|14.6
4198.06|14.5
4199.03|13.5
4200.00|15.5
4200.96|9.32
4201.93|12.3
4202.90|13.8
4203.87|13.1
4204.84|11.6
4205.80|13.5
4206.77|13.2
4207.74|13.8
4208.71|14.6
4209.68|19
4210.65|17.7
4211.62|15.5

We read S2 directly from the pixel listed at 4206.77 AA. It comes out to 13.2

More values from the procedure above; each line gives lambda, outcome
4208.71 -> 14.6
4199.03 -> 13.5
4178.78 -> 15.3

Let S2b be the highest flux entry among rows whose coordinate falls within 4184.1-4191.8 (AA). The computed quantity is 17.9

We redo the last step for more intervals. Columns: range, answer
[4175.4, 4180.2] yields 17.2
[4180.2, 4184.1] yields 16.3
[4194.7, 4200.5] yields 16.8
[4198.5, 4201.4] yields 15.5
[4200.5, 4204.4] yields 13.8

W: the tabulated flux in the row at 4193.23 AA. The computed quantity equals 14.3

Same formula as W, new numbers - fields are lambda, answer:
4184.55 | 12.5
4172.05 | 16.2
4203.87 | 13.1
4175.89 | 13.3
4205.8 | 13.5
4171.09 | 17.4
